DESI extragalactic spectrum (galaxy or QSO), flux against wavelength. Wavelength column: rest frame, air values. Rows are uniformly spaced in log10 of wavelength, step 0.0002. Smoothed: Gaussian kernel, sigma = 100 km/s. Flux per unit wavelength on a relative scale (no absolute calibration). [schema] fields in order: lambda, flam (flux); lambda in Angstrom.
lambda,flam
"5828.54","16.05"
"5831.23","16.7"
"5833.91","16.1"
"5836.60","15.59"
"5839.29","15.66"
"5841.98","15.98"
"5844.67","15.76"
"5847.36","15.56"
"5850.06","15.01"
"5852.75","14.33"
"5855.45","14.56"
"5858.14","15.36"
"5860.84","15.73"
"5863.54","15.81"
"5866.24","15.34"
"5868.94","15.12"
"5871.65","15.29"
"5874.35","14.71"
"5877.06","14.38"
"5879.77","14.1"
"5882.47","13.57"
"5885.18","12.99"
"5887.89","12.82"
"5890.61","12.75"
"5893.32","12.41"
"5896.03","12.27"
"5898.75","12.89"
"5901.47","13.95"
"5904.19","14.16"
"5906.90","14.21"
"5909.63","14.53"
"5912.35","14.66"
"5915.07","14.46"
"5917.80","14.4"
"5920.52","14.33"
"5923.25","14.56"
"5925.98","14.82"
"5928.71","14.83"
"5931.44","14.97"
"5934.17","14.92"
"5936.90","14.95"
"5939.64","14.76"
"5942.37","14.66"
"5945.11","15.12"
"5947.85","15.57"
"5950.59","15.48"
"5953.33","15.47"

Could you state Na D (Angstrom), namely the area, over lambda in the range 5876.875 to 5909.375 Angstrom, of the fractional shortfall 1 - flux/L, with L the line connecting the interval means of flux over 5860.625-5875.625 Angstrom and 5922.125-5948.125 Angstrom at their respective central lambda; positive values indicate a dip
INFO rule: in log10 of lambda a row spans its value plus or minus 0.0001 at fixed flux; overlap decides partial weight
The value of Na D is 3.8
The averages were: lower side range 15.3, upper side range 14.9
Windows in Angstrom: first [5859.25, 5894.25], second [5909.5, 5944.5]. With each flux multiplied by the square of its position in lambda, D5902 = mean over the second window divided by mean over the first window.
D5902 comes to 1.05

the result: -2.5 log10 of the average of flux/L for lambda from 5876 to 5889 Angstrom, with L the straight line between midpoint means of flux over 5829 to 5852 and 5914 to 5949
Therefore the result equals 0.131 mag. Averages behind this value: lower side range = 15.8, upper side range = 14.8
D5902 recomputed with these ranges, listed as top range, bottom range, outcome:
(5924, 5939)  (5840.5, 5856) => 1.00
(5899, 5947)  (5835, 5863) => 0.97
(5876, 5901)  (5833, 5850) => 0.85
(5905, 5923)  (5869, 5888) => 1.03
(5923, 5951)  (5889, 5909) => 1.14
